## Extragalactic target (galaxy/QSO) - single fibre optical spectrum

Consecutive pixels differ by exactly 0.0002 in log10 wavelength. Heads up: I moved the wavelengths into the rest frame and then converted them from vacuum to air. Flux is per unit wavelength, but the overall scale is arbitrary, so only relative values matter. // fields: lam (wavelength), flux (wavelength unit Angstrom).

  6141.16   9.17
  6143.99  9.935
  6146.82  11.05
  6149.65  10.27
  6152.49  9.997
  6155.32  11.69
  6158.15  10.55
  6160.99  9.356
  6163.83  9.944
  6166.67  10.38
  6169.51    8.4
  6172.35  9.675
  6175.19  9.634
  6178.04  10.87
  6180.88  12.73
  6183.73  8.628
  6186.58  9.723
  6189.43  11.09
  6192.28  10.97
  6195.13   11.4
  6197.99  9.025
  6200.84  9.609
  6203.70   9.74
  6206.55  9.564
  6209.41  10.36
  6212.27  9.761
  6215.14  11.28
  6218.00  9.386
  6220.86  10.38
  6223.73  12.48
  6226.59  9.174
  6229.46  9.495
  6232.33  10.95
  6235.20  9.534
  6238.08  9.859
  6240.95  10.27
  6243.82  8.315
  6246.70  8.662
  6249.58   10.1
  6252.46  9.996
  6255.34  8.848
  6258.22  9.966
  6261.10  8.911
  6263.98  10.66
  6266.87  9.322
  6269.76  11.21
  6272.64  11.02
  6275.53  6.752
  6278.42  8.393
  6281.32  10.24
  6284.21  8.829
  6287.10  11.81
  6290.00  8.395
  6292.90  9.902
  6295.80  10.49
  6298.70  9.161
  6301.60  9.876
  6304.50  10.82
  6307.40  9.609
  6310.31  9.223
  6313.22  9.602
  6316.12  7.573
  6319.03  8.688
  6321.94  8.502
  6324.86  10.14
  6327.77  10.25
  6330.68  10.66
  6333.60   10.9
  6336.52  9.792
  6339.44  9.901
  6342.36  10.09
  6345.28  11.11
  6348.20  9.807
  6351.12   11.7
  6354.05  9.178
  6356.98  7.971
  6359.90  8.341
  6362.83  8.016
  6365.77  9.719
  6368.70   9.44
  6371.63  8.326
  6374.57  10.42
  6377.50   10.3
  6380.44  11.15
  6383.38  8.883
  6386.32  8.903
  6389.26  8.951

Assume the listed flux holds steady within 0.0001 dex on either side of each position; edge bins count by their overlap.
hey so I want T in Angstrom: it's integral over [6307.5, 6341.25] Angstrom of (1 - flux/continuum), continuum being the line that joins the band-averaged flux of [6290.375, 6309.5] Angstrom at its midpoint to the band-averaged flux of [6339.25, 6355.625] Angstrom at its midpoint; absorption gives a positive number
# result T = 1.75 Angstrom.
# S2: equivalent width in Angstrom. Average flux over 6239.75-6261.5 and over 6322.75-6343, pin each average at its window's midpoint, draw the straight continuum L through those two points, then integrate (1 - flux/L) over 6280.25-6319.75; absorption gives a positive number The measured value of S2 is 1.1 Angstrom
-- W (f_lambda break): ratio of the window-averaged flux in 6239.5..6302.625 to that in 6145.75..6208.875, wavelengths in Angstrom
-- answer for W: 0.94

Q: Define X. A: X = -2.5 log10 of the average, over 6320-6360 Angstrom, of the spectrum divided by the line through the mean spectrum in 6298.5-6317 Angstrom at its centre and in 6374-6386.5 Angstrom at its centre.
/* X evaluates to -0.02 mag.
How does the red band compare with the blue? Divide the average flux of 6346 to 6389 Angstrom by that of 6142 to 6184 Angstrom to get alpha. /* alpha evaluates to 0.92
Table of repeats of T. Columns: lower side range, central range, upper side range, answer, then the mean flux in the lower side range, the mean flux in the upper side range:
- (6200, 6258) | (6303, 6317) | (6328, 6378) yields 0.5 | 9.89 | 9.75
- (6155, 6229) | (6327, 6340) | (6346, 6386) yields -1.0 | 10.2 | 9.49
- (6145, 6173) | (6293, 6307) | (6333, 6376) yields -0.4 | 10.1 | 9.62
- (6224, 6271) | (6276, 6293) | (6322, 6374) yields 0.6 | 9.77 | 9.7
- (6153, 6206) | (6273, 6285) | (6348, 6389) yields 1.2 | 10.2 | 9.41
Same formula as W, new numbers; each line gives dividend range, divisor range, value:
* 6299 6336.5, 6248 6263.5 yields 1.00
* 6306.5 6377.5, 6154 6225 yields 0.93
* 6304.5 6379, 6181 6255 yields 0.96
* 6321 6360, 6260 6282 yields 1.04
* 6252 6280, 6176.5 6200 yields 0.90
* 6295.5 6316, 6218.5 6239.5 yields 0.94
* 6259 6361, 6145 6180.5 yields 0.95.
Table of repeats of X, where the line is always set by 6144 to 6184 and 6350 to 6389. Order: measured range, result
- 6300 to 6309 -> -0.046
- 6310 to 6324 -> 0.103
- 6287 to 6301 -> -0.007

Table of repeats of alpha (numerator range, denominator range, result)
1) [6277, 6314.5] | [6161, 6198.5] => 0.95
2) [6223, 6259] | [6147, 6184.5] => 0.96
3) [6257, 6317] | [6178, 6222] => 0.94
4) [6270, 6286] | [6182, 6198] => 0.90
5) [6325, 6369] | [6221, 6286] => 1.01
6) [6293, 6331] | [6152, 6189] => 0.94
